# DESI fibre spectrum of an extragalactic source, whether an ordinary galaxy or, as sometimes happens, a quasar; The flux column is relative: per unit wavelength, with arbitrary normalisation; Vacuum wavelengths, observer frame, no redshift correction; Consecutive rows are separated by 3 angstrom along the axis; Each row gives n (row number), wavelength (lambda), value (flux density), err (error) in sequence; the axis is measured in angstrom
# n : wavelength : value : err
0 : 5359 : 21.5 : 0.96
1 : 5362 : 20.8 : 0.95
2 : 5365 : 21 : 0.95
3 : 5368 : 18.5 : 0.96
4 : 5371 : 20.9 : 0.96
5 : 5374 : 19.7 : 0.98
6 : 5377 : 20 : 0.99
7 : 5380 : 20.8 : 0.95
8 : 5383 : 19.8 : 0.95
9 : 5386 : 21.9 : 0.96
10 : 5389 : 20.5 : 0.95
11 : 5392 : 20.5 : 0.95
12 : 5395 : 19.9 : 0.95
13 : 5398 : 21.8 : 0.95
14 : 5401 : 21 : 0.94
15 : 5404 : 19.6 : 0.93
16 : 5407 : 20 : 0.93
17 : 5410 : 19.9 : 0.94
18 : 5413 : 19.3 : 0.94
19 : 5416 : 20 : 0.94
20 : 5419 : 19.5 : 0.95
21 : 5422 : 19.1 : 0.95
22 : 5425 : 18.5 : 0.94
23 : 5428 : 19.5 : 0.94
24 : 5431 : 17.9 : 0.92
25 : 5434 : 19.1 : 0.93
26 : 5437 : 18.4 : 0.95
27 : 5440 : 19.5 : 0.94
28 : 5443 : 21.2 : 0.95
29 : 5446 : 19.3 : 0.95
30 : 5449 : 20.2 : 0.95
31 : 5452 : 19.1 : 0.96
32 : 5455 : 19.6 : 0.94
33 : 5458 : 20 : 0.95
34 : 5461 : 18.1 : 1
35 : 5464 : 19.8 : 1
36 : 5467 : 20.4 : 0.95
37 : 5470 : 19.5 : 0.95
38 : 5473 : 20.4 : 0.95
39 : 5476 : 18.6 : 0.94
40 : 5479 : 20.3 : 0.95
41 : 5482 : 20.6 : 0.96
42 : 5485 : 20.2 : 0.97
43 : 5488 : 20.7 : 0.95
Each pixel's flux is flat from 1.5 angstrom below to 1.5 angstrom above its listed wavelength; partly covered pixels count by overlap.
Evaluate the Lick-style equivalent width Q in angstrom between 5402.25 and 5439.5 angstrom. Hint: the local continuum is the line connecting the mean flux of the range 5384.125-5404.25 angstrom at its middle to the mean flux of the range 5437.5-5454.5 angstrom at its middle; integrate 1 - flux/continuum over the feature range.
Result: 1.9 angstrom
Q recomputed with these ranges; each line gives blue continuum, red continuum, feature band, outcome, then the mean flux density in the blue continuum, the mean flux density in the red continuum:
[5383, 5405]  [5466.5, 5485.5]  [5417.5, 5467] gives 2.28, 20.7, 20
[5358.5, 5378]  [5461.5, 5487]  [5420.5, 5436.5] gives 1.02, 20.3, 19.9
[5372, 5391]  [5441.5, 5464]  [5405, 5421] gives 0.31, 20.5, 19.7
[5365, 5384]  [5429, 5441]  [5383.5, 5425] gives -1.63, 20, 18.7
